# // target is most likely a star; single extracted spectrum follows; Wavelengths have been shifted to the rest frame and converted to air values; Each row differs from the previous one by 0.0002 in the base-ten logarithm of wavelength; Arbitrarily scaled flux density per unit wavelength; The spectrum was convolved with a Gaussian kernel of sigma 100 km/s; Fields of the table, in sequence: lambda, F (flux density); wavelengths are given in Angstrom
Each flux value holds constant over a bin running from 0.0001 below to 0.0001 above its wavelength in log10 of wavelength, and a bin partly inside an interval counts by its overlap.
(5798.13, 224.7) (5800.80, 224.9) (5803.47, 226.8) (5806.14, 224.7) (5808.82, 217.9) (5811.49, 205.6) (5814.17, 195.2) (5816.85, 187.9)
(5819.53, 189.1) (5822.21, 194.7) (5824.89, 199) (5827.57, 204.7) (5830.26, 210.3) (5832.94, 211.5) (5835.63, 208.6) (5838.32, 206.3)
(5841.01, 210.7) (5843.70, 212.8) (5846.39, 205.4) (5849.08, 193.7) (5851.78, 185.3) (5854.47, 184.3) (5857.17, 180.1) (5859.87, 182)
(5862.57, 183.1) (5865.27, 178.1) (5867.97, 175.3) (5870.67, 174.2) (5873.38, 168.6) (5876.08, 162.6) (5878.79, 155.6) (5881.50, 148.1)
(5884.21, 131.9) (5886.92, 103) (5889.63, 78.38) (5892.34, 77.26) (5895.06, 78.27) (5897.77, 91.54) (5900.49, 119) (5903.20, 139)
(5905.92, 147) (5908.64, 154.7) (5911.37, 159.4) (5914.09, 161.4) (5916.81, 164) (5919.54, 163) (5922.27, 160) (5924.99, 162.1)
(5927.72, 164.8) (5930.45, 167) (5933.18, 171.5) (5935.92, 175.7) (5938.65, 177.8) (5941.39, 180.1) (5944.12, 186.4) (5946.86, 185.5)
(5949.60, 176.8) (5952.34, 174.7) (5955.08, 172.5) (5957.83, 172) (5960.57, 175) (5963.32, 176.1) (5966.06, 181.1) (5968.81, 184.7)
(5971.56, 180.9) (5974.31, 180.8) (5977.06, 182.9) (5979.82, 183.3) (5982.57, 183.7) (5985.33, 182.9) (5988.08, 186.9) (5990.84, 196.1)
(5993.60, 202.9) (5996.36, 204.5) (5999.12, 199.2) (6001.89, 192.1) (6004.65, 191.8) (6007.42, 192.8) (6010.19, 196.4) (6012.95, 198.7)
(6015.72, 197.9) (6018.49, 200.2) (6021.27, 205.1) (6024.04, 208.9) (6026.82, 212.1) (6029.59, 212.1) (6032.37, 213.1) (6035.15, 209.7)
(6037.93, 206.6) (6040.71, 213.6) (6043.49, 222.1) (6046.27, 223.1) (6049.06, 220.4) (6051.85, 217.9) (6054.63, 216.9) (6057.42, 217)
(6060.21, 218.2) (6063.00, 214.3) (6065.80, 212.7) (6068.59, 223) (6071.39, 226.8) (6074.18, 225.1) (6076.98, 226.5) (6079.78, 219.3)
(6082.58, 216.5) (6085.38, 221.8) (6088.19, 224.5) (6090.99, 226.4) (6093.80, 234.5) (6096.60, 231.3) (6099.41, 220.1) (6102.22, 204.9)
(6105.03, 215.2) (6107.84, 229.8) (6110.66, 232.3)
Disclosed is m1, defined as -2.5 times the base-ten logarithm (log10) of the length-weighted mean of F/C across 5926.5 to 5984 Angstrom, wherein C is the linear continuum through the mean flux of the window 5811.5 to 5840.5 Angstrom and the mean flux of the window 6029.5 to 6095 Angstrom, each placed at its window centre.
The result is 0.19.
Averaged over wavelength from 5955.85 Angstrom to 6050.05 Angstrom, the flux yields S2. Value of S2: 197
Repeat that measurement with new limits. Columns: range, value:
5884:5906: 104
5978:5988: 184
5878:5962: 151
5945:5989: 180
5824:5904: 165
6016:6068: 213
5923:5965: 174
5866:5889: 151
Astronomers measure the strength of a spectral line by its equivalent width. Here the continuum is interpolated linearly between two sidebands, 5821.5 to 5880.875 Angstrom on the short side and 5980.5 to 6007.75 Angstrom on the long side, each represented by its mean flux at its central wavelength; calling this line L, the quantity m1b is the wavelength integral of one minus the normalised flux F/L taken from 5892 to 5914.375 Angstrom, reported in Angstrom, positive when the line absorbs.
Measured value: 7.6 Angstrom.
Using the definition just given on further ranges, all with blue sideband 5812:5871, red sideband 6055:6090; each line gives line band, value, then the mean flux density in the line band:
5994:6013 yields 1.4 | 197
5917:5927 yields 2.0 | 162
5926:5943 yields 2.7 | 173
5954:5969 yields 2.3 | 176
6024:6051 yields 0.3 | 214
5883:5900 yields 9.0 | 94.4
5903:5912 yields 2.3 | 151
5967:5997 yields 3.2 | 188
